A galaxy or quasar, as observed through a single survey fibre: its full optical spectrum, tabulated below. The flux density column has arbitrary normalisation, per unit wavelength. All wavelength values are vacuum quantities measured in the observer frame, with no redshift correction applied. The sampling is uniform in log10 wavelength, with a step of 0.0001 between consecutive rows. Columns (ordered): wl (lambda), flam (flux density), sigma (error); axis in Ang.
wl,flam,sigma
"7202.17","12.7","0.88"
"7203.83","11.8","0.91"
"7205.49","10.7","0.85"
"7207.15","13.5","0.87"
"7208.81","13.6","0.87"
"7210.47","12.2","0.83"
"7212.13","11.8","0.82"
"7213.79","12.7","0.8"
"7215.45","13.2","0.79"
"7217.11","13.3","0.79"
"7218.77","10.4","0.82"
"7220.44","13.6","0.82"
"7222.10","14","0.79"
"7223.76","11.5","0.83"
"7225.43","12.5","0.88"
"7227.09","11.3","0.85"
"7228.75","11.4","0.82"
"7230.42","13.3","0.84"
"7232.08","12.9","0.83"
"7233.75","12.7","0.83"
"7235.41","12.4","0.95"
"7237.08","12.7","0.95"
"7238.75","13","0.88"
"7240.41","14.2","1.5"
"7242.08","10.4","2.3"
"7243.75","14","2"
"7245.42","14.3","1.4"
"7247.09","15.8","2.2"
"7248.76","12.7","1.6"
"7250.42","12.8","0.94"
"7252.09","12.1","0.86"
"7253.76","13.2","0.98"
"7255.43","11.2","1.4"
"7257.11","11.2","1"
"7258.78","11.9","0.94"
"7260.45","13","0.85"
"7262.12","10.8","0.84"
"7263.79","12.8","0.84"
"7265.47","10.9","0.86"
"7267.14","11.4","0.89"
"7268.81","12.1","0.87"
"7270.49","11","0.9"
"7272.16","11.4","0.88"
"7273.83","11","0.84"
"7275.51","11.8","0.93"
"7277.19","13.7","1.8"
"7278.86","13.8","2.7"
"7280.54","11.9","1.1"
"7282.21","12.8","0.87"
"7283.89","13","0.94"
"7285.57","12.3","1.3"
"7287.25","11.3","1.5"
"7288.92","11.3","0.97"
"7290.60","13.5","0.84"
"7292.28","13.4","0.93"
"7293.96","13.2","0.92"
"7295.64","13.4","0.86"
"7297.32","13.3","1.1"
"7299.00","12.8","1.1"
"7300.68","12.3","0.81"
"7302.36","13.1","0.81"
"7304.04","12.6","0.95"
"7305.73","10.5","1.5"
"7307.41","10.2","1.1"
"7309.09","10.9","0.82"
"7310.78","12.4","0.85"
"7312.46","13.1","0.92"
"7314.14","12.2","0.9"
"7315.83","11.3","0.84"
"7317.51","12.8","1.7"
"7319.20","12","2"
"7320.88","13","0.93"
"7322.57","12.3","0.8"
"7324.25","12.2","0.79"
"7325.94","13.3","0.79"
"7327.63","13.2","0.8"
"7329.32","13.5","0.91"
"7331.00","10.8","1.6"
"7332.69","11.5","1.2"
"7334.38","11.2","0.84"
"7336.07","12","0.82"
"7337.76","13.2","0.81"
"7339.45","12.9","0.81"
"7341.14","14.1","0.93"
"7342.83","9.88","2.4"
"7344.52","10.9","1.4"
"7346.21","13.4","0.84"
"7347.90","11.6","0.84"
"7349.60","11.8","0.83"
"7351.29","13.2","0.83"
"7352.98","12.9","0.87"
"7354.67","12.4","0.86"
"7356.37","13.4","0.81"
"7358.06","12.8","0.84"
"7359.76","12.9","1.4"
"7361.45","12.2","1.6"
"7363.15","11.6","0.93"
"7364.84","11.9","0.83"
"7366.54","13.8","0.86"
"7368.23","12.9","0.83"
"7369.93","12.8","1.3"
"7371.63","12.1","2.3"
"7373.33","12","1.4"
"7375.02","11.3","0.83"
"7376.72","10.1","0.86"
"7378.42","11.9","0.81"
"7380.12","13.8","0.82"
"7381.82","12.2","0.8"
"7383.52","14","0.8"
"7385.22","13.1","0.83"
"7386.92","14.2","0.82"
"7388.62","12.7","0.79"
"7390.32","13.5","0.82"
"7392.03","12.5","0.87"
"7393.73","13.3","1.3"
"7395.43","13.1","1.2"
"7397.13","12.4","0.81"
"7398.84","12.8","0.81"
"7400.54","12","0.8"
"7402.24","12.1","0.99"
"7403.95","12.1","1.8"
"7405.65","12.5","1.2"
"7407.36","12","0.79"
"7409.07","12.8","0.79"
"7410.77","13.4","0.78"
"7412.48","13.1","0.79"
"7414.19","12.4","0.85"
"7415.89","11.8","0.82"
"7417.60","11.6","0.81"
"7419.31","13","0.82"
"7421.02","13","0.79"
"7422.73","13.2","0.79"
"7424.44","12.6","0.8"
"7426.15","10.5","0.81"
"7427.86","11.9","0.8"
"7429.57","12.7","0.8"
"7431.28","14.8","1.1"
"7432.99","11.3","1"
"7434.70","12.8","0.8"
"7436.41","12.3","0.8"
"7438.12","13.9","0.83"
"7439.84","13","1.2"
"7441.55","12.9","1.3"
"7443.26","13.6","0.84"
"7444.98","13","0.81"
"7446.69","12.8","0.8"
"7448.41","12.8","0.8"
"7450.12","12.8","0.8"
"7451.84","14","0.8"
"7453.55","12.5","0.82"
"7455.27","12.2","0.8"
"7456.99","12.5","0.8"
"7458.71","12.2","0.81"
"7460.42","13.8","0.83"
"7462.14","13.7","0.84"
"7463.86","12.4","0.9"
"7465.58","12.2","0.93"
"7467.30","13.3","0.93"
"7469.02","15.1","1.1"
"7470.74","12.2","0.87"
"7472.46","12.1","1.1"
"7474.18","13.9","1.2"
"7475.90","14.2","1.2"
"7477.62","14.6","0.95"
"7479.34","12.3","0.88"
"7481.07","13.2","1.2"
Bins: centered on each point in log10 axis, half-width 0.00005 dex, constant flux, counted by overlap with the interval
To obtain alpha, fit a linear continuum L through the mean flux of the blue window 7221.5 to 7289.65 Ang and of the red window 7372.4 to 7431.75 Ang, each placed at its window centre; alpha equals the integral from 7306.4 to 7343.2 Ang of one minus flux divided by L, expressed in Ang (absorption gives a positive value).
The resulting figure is 0.79 Ang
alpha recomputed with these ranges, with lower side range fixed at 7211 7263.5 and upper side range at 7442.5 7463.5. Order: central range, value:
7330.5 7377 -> 2.0 Ang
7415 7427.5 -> 0.7 Ang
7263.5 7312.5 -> 1.8 Ang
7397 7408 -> 0.5 Ang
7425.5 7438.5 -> 0.4 Ang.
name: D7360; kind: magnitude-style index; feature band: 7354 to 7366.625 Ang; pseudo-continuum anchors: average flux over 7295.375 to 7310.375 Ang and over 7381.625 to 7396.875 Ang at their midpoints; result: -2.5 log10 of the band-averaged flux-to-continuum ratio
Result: 0.02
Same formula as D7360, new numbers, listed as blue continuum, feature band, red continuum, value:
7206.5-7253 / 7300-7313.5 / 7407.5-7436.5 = 0.07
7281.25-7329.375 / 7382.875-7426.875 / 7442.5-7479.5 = 0.02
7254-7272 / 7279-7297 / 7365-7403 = -0.07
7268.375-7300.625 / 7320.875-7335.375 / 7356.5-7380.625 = 0.01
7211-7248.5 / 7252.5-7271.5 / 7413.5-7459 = 0.09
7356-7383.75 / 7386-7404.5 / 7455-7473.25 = -0.02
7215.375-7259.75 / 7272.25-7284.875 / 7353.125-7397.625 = 0.01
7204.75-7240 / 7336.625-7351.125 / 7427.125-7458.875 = 0.04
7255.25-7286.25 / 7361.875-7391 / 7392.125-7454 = -0.01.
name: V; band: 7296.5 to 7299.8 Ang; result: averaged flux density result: 13.1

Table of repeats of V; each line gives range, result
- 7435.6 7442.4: 13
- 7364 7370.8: 12.8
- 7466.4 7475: 13.3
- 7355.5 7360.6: 13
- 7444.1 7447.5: 12.9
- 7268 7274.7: 11.4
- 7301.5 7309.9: 11.5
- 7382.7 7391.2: 13.5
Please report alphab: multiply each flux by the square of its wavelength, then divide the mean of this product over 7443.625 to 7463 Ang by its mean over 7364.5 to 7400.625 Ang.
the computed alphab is 1.04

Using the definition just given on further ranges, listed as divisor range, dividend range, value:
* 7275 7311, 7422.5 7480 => 1.09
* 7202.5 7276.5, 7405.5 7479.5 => 1.10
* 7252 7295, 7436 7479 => 1.13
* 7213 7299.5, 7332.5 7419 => 1.03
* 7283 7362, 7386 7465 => 1.06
